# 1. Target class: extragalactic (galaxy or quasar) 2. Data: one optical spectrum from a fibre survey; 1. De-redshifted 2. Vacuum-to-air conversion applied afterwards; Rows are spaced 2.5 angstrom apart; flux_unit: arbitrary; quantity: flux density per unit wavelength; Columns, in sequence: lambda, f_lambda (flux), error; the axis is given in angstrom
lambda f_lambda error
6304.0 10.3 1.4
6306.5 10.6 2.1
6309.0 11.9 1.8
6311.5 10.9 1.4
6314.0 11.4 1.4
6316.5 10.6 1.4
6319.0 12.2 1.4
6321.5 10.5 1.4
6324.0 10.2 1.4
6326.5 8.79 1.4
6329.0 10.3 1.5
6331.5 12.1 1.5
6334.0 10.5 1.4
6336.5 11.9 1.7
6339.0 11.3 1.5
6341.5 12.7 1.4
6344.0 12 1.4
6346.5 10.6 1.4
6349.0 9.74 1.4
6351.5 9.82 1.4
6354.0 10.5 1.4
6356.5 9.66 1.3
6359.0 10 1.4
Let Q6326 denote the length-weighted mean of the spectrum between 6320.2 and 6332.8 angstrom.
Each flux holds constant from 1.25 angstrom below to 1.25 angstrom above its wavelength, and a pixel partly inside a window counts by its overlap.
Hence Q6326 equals 10.4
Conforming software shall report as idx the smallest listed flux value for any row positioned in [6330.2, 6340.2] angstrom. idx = 10.5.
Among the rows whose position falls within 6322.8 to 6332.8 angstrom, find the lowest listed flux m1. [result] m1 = 8.79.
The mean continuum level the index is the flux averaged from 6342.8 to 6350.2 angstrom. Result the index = 10.8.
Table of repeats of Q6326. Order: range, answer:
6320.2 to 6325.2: 10.4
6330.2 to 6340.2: 11.4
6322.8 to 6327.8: 9.5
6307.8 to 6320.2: 11.4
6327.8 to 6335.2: 11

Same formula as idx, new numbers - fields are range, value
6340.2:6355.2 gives 9.74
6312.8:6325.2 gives 10.2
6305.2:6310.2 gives 10.6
